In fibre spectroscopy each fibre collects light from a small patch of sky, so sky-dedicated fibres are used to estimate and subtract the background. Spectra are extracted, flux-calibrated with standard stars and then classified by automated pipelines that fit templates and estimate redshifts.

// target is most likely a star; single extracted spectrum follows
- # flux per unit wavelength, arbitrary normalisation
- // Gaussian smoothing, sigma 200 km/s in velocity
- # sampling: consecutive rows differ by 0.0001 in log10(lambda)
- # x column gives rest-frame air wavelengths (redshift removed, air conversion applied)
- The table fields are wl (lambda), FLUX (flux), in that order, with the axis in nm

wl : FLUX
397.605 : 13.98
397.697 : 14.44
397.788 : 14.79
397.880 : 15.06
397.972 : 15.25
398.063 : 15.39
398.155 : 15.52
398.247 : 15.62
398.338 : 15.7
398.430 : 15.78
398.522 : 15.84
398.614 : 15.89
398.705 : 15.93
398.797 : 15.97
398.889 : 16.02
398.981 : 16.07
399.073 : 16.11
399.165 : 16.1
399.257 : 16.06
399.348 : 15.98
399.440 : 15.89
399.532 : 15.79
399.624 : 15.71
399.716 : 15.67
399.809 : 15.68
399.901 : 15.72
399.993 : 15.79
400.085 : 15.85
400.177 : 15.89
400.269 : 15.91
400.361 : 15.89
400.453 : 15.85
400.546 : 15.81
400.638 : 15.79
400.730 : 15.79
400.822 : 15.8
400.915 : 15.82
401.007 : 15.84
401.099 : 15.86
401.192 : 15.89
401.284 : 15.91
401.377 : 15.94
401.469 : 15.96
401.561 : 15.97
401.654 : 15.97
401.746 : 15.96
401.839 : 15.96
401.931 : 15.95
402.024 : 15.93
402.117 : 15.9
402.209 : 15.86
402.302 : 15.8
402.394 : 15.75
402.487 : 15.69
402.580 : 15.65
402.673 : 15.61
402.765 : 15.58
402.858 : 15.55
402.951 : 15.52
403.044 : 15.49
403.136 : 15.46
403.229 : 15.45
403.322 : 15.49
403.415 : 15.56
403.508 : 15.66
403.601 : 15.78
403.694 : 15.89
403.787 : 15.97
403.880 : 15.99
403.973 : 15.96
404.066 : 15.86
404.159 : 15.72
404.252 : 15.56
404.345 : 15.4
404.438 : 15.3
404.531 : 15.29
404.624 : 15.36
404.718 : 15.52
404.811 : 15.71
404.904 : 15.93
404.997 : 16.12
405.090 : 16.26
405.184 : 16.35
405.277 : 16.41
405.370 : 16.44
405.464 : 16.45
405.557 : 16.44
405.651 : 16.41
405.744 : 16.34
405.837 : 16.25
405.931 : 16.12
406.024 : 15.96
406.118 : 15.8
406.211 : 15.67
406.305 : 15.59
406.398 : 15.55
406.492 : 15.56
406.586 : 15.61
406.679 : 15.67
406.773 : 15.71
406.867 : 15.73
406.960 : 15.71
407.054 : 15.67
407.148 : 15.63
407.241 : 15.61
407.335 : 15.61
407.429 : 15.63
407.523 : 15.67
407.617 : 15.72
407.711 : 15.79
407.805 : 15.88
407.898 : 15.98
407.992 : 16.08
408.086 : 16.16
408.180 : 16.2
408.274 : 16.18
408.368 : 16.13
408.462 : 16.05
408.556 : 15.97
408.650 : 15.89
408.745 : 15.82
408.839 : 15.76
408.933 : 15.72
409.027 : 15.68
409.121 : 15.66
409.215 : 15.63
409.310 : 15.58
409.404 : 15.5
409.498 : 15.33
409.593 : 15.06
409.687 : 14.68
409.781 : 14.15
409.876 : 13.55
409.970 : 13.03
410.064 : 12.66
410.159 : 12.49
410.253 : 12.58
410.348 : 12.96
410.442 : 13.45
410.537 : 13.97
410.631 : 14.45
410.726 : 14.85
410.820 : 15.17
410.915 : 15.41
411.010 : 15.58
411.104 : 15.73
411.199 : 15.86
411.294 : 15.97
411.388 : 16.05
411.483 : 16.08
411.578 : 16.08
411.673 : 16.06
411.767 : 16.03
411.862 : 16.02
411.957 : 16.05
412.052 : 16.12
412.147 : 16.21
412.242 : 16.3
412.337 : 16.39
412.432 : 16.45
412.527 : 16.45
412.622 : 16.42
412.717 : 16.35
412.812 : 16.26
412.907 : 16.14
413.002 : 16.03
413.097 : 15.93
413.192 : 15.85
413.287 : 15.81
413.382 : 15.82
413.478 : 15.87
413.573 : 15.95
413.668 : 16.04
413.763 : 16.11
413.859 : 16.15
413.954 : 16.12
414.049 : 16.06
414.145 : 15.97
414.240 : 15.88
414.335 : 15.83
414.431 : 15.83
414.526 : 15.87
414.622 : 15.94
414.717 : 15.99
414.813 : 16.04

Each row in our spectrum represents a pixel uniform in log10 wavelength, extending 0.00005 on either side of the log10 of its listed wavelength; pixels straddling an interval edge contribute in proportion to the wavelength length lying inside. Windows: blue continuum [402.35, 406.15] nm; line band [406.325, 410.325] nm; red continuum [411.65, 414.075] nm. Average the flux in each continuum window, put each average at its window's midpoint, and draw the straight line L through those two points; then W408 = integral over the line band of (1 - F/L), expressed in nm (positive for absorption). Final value 0.16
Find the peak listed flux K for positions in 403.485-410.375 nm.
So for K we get 16.45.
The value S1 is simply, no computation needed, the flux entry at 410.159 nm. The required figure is 12.49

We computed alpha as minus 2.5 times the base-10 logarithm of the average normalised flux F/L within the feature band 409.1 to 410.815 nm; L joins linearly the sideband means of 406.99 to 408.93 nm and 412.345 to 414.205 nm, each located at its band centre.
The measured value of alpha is 0.13 mag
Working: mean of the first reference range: 15.9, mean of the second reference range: 16.1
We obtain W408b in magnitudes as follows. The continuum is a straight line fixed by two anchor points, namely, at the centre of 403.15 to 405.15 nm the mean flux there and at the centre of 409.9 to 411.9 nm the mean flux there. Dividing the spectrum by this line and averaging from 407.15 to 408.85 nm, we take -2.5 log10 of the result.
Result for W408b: -0.05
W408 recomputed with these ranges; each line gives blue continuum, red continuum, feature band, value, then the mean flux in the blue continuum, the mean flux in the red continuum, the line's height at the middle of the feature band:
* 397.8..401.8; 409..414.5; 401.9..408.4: -0.071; 15.8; 15.4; 15.6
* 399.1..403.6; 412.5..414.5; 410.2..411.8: 0.093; 15.8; 16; 16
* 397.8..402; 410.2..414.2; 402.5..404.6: 0.021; 15.8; 15.7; 15.8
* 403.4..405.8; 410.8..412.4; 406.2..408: 0.027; 15.9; 16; 15.9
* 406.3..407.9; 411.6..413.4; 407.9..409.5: -0.004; 15.7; 16.2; 15.8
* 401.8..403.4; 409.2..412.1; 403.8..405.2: -0.023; 15.7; 14.9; 15.5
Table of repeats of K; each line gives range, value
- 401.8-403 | 15.96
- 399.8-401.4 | 15.94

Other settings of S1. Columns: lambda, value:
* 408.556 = 15.97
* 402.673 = 15.61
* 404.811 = 15.71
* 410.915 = 15.41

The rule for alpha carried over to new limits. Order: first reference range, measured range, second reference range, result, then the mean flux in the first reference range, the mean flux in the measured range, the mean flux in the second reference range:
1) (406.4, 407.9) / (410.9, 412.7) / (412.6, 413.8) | -0.01 mag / 15.7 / 16.1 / 16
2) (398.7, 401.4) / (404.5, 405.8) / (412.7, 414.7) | -0.01 mag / 15.9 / 16.1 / 16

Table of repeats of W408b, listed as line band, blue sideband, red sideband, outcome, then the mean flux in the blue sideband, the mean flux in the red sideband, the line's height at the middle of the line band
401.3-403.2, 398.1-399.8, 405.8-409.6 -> 0.00 mag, 15.9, 15.8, 15.8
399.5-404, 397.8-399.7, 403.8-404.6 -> -0.01 mag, 15.8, 15.7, 15.7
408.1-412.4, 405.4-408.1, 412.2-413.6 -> 0.05 mag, 15.9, 16.1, 16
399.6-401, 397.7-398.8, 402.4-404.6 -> -0.02 mag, 15.5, 15.6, 15.6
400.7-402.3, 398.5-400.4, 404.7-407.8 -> 0.00 mag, 15.9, 15.9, 15.9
